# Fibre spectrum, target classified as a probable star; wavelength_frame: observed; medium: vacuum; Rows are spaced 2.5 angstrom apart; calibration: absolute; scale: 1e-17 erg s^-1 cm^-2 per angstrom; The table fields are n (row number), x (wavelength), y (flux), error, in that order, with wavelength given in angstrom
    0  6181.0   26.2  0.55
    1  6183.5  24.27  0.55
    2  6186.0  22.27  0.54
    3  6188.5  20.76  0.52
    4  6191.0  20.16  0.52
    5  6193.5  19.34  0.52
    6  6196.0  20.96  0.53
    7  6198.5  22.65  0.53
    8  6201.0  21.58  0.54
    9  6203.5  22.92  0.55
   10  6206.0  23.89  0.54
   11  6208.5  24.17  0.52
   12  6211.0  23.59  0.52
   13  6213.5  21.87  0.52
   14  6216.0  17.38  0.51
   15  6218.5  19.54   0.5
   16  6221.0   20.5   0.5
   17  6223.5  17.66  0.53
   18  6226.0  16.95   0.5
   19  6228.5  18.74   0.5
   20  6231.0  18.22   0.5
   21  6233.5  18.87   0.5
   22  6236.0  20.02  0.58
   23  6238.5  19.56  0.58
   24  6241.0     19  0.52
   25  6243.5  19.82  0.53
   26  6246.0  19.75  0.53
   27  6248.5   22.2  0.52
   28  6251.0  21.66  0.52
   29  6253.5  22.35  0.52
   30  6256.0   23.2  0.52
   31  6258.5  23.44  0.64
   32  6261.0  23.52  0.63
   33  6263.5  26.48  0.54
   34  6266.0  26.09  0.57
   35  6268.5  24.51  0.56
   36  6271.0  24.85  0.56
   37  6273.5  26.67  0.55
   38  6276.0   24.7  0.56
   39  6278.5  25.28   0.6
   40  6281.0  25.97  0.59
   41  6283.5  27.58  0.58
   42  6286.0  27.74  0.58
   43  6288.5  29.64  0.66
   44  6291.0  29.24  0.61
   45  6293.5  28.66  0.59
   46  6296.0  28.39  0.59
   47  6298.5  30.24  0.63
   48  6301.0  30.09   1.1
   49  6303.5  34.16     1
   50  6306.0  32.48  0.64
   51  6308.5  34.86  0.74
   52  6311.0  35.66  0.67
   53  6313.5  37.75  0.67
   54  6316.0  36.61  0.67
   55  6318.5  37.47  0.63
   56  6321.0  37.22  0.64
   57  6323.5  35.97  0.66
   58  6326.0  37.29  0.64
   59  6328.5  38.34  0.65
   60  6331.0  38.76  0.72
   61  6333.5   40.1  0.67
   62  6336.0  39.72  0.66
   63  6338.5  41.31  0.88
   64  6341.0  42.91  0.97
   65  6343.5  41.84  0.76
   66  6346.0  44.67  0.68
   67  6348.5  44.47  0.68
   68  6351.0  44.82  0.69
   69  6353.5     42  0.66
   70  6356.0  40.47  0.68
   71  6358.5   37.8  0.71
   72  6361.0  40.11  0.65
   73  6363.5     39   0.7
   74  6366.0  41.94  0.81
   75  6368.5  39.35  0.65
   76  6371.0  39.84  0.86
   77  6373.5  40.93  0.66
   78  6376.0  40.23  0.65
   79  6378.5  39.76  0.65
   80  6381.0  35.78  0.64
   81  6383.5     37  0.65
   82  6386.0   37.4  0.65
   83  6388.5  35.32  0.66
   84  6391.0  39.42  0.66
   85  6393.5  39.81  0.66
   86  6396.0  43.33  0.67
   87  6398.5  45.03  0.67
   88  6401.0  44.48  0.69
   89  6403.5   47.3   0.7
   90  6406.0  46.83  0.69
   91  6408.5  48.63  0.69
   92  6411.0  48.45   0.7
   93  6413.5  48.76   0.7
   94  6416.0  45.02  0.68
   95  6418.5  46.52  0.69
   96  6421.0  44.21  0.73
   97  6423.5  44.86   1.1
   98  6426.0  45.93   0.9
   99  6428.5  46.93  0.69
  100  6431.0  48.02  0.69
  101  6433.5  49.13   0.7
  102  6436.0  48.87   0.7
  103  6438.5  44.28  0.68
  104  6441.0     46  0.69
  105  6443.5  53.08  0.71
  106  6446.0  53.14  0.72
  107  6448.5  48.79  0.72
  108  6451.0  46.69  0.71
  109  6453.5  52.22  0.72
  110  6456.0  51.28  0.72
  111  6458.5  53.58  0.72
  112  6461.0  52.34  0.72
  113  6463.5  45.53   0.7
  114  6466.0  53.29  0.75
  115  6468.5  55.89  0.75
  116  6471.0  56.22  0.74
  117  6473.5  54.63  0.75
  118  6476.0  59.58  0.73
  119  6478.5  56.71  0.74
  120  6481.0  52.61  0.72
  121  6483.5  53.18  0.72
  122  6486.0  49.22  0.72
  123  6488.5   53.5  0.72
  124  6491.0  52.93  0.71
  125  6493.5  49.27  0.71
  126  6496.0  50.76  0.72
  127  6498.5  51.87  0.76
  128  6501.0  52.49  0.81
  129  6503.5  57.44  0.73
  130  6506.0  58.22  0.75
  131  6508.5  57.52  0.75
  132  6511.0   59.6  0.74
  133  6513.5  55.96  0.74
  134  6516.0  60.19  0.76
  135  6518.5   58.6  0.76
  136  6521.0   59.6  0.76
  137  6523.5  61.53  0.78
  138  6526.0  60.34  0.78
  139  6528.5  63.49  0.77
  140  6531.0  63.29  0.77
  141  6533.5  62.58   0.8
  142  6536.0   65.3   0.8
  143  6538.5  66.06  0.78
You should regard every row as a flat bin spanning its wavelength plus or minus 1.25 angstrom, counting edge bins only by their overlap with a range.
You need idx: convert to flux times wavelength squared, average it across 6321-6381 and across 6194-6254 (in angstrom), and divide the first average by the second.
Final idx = 2.05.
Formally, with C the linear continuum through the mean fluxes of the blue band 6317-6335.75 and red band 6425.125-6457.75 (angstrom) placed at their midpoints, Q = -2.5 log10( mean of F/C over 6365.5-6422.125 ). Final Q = 0.051 mag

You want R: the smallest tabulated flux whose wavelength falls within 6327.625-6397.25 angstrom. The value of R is 35.32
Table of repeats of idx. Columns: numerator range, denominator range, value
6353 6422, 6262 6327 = 1.41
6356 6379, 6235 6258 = 1.98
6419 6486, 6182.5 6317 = 2.21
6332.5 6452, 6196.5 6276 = 2.11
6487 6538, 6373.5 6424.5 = 1.40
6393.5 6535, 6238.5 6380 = 1.66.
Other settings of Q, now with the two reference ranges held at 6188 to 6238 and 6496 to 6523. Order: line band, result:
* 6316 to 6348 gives -0.13 mag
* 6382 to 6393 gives 0.12 mag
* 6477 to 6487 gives 0.01 mag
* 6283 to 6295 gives 0.04 mag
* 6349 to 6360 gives -0.10 mag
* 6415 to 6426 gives 0.02 mag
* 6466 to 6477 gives -0.08 mag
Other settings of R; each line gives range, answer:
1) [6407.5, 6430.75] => 44.21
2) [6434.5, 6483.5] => 44.28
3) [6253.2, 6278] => 22.35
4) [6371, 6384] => 35.78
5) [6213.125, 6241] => 16.95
